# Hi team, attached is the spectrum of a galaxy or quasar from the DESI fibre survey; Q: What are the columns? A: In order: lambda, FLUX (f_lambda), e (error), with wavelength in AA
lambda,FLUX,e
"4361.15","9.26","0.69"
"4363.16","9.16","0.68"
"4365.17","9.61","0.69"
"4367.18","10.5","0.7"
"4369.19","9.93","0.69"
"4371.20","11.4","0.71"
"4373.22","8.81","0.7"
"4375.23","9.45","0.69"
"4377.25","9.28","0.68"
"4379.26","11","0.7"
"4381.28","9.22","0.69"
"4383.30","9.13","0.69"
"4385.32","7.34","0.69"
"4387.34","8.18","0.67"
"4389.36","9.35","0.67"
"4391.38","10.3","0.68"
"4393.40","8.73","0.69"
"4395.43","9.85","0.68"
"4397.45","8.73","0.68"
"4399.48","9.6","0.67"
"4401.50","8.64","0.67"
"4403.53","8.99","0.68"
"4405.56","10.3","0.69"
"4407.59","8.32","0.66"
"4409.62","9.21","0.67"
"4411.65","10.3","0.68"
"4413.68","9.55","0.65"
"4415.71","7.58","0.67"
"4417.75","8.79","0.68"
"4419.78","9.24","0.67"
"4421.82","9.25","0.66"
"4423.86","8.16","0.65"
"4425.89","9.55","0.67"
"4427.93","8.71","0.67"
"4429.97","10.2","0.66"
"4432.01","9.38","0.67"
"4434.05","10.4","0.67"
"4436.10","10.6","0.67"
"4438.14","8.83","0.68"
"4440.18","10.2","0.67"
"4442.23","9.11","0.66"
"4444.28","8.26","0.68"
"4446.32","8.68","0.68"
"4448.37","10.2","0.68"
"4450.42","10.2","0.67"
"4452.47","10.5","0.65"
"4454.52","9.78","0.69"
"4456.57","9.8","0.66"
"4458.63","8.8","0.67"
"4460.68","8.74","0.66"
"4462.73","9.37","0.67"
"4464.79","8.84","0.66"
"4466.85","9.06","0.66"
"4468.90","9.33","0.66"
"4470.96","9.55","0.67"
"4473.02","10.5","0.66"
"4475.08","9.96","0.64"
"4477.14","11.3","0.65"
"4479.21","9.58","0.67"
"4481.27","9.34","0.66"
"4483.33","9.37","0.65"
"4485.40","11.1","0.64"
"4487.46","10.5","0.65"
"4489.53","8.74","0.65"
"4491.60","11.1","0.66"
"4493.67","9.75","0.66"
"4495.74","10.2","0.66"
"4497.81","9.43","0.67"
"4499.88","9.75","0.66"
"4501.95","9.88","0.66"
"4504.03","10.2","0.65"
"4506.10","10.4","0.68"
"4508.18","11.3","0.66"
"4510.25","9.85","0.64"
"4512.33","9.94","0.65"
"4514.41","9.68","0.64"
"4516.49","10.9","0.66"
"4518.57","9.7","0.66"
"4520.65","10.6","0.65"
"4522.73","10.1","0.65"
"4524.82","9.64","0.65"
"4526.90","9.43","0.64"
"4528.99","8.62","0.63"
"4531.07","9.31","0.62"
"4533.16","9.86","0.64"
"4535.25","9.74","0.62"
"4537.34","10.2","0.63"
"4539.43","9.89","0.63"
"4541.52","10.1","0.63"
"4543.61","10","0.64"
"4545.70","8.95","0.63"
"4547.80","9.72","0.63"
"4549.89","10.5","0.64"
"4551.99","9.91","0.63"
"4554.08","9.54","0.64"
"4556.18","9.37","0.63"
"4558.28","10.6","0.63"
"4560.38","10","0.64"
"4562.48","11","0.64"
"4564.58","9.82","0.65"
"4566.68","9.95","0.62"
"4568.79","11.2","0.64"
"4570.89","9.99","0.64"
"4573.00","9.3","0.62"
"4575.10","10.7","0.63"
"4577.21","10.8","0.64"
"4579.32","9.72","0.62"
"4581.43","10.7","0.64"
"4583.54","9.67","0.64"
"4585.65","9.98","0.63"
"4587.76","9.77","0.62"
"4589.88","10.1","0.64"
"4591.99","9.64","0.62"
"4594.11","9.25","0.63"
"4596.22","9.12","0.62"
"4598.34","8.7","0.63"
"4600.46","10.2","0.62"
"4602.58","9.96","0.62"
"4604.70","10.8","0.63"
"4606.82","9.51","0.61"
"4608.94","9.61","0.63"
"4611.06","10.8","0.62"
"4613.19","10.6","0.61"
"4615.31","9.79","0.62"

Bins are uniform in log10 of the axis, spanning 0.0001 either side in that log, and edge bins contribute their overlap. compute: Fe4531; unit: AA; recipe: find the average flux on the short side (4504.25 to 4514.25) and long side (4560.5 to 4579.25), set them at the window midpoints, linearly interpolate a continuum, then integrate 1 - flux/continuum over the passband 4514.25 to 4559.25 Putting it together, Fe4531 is 2.0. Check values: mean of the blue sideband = 10.3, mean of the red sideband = 10.3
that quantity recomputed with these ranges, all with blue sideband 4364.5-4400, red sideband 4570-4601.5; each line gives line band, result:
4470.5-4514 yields -1.9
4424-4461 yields 0.2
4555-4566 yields -0.4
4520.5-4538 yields 0.1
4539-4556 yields -0.1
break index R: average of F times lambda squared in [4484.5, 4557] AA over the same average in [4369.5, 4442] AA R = 1.12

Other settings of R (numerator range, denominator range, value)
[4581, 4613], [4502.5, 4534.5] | 1.02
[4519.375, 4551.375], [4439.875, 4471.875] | 1.08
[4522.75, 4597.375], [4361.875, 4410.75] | 1.14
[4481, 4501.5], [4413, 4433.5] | 1.13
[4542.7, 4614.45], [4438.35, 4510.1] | 1.07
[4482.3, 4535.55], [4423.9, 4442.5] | 1.07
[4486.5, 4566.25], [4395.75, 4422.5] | 1.15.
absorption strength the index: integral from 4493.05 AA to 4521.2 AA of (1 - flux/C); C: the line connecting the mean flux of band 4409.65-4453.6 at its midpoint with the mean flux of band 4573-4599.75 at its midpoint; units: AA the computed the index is -1.4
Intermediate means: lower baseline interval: 9.41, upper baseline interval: 9.83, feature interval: 10.1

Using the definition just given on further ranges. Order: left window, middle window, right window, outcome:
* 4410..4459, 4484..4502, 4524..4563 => -0.8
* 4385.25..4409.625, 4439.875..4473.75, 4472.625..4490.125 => 1.2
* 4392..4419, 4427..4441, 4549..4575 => -0.7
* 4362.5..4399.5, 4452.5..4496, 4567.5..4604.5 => -0.4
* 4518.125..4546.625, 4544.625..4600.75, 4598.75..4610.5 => -0.4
